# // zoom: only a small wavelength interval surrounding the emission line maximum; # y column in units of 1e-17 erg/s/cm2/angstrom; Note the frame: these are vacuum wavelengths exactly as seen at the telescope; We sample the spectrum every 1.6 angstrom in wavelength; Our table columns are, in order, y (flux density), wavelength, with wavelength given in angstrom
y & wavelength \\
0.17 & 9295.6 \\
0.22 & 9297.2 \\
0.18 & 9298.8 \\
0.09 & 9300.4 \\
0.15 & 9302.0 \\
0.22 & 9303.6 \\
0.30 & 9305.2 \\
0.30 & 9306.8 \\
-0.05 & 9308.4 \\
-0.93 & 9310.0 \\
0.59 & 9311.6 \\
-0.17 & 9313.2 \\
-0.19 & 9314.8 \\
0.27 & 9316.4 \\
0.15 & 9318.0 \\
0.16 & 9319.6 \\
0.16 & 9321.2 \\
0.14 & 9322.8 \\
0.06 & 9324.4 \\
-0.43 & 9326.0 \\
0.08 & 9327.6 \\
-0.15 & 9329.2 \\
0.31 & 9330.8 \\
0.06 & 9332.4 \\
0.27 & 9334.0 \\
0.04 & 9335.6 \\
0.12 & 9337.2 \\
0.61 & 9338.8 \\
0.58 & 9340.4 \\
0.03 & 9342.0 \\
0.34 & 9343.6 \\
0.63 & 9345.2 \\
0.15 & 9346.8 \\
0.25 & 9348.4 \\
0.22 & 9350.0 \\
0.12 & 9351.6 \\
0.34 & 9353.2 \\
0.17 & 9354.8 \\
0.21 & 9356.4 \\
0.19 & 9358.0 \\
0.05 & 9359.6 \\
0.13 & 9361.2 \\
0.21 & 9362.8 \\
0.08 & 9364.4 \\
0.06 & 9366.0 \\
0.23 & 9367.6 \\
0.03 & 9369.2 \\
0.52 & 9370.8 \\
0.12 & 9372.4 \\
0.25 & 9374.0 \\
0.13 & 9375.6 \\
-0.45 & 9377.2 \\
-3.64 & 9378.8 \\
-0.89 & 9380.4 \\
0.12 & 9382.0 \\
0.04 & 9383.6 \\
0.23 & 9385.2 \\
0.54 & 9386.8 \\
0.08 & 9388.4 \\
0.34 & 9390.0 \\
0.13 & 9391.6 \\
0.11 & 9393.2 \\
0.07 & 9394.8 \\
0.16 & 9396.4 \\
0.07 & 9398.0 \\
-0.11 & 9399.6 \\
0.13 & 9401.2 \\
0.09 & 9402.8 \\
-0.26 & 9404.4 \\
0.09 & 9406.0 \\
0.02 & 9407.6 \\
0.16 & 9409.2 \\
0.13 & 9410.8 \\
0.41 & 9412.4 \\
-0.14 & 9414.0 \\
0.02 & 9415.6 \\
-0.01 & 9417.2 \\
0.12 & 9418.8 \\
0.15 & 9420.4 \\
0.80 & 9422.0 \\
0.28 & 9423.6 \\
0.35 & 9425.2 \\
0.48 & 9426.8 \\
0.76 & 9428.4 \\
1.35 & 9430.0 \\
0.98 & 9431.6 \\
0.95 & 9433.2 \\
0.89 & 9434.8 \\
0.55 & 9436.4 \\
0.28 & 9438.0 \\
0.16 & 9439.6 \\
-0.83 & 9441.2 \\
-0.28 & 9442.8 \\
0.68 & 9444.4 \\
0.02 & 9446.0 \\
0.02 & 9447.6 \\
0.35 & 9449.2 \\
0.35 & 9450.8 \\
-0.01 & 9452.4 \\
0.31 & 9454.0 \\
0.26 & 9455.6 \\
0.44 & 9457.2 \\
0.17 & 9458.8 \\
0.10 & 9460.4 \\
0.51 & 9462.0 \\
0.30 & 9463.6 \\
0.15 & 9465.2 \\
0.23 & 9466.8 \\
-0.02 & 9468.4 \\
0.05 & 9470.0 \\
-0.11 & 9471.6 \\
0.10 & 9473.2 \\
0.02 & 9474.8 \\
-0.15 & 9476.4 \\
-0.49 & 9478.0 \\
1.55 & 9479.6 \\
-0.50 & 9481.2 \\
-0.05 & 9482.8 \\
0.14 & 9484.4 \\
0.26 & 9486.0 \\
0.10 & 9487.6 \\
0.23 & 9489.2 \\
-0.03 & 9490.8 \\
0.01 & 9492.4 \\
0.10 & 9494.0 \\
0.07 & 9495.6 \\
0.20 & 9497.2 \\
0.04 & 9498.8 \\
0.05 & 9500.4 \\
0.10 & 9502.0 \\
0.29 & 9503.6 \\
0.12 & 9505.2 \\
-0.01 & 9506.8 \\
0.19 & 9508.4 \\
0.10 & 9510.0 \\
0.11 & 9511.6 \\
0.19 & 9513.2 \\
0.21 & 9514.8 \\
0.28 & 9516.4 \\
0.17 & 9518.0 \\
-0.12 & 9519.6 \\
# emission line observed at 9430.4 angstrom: [O III]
